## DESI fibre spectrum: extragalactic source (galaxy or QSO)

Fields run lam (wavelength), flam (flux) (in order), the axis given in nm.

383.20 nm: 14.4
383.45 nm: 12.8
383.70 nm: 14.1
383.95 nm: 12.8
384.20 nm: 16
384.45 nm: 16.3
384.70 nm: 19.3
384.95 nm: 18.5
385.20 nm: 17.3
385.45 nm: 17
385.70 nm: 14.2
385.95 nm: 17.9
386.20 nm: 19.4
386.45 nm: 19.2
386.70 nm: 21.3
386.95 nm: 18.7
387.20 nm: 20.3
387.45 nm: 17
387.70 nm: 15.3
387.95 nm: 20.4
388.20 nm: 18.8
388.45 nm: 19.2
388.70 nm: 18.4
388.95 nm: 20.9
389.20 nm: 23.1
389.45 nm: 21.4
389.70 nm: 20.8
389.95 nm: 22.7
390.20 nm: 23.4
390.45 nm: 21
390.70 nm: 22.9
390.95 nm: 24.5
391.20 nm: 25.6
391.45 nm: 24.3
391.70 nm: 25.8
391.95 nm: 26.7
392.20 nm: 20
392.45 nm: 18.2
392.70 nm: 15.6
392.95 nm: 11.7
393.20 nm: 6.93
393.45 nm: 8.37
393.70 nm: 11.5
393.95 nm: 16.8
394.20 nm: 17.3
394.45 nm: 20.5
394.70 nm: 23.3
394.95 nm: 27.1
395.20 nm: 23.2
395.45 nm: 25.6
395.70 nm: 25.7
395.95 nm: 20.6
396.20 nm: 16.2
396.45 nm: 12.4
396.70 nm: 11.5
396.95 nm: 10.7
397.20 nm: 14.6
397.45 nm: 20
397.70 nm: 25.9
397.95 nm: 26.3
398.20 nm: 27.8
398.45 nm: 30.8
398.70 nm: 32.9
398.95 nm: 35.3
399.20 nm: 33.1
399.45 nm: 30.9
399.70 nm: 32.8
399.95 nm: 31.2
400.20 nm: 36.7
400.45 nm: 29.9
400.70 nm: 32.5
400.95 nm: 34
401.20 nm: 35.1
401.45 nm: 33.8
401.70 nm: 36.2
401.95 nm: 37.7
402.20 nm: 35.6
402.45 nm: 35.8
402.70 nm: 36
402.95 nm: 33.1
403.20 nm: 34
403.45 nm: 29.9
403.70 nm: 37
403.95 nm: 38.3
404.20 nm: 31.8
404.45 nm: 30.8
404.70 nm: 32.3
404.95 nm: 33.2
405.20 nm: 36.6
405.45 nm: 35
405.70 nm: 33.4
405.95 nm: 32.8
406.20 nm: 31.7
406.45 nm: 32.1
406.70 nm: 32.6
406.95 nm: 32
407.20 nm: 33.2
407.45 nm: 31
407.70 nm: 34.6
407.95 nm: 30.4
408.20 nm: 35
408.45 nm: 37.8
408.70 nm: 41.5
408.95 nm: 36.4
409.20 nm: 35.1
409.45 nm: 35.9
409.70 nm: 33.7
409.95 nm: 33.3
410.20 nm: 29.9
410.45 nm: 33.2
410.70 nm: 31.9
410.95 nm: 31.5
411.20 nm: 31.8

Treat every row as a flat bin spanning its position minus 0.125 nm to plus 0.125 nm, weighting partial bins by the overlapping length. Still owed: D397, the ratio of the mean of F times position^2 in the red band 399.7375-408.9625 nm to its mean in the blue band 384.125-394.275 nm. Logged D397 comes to 1.94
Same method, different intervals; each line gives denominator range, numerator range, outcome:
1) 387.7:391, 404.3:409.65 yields 1.76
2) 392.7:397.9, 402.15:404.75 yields 2.02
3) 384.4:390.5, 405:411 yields 1.94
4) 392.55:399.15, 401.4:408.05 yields 1.75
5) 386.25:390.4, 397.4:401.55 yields 1.65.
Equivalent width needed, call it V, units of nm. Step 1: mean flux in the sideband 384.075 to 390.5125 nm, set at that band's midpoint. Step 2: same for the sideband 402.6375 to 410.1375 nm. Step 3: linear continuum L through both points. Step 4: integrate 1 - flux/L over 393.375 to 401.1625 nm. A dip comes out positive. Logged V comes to 0.84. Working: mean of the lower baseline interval 19.1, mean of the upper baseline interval 34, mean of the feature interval 24.3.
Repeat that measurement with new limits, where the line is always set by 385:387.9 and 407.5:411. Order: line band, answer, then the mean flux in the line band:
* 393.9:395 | 0.13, 20.9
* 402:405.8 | -0.48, 34.3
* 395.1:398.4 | 0.67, 20.3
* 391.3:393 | 0.10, 20.8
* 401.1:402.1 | -0.24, 35.7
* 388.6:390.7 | -0.13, 21.6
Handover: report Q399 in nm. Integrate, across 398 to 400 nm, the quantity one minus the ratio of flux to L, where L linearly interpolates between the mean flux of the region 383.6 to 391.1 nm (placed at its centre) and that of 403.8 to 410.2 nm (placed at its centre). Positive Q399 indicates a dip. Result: -0.27 nm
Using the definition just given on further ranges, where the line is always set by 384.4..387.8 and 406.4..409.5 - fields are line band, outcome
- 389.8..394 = 0.55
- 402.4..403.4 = -0.12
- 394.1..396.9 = 0.55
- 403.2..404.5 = -0.10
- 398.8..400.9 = -0.33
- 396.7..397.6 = 0.39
